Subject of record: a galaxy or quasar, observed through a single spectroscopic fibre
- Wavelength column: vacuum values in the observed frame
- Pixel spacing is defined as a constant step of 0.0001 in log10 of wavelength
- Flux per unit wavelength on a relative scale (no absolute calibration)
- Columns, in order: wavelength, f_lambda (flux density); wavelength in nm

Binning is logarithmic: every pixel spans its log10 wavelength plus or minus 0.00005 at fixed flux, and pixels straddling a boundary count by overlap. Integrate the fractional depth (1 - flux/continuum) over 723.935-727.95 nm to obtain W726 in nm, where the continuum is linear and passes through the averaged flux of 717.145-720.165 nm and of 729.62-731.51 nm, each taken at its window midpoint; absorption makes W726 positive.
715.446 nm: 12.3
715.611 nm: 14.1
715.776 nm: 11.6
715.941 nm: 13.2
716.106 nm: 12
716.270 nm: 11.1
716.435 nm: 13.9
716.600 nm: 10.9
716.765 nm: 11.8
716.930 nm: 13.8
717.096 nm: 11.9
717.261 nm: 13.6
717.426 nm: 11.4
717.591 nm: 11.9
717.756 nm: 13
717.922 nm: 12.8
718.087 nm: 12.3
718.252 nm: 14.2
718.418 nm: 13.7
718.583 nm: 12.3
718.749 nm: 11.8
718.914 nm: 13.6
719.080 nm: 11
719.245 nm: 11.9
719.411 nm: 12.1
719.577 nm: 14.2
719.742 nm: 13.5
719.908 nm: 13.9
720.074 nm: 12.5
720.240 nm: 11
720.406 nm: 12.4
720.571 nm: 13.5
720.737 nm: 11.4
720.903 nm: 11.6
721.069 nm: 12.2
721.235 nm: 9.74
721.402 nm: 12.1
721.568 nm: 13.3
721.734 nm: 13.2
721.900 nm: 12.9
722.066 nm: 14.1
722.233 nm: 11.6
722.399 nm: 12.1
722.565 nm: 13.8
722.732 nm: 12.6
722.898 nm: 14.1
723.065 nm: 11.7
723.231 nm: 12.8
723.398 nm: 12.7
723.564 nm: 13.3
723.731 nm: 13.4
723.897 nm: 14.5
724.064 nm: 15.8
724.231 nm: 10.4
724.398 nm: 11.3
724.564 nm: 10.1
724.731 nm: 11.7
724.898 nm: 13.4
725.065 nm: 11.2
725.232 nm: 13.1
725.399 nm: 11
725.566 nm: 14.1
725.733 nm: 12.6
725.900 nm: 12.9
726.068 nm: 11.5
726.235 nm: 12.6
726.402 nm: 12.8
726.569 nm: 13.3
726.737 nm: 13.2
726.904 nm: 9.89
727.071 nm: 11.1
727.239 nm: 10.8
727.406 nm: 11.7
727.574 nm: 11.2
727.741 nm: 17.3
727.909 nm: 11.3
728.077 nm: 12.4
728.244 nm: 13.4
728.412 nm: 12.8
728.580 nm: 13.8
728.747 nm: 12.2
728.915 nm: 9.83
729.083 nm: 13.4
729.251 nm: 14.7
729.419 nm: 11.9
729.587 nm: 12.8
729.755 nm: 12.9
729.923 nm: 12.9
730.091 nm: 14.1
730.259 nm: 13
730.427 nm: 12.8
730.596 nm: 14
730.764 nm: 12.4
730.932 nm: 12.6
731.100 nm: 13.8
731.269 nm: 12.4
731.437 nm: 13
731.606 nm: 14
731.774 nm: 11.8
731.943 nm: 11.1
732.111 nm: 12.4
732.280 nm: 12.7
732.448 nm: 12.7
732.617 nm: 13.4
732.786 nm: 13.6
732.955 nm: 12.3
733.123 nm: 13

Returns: 0.20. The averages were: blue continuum 12.7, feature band 12.3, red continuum 13.1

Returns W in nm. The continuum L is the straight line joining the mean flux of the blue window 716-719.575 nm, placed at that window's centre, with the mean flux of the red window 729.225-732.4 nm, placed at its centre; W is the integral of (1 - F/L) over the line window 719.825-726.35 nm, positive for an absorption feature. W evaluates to 0.062 nm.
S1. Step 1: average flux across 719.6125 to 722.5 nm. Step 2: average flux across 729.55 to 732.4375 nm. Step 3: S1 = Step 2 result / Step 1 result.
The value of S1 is 1.03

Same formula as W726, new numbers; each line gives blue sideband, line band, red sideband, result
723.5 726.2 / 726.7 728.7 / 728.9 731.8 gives 0.06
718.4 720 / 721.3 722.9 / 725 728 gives -0.04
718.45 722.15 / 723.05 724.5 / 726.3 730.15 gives -0.04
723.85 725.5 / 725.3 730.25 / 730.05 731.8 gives 0.03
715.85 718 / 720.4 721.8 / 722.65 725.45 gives 0.04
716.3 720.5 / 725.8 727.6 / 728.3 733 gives 0.12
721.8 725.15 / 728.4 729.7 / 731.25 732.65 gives -0.01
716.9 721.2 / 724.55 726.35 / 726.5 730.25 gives 0.04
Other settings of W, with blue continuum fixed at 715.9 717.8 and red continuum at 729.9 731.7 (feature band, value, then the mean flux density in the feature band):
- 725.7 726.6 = 0.02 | 12.6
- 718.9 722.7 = 0.03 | 12.5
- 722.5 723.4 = -0.02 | 12.9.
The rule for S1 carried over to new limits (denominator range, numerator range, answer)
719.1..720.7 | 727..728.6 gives 0.99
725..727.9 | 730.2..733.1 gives 1.04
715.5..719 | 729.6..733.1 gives 1.02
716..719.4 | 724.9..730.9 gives 1.01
